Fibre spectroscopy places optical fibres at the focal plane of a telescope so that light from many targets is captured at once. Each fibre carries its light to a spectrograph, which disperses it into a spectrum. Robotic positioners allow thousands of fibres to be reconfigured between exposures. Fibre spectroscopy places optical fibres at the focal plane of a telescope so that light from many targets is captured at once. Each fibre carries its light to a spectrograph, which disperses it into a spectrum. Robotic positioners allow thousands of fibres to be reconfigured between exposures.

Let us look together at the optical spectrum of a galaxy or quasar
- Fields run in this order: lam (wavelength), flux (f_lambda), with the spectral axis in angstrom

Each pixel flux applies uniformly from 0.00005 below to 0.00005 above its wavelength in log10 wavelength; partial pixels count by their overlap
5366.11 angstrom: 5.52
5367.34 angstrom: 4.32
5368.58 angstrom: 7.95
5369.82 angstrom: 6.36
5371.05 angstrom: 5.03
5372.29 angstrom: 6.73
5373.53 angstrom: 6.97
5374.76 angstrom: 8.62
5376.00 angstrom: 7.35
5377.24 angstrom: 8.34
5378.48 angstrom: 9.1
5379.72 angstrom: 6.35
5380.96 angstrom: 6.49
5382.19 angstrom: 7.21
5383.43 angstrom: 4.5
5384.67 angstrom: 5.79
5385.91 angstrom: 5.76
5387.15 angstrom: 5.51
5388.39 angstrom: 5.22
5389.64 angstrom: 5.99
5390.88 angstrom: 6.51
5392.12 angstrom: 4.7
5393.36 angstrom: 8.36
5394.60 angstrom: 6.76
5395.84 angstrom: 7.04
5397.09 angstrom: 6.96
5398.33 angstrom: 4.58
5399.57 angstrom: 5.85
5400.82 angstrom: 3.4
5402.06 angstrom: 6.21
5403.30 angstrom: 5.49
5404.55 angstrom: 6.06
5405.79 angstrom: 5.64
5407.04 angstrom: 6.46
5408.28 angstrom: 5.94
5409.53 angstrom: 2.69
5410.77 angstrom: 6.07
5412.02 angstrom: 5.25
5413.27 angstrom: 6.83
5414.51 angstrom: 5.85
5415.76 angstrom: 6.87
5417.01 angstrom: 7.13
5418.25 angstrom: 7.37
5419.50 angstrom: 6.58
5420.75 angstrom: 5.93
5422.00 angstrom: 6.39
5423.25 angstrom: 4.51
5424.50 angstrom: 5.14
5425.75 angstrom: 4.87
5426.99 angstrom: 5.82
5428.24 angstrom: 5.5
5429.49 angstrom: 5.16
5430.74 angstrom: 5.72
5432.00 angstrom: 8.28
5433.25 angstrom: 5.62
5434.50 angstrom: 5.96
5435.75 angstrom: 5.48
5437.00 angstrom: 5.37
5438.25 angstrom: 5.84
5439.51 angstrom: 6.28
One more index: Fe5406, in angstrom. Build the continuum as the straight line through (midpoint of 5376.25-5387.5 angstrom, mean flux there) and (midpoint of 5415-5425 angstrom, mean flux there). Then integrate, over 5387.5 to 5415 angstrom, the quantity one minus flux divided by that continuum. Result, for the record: 2.6 angstrom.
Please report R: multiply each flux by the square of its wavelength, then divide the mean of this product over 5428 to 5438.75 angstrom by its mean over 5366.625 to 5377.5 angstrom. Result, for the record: 0.89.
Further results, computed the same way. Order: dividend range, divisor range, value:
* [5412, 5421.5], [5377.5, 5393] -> 1.07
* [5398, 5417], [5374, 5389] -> 0.85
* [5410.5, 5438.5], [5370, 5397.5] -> 0.92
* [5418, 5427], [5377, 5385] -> 0.86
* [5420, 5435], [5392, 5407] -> 0.97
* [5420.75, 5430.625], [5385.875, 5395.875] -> 0.88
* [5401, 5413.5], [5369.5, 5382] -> 0.78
